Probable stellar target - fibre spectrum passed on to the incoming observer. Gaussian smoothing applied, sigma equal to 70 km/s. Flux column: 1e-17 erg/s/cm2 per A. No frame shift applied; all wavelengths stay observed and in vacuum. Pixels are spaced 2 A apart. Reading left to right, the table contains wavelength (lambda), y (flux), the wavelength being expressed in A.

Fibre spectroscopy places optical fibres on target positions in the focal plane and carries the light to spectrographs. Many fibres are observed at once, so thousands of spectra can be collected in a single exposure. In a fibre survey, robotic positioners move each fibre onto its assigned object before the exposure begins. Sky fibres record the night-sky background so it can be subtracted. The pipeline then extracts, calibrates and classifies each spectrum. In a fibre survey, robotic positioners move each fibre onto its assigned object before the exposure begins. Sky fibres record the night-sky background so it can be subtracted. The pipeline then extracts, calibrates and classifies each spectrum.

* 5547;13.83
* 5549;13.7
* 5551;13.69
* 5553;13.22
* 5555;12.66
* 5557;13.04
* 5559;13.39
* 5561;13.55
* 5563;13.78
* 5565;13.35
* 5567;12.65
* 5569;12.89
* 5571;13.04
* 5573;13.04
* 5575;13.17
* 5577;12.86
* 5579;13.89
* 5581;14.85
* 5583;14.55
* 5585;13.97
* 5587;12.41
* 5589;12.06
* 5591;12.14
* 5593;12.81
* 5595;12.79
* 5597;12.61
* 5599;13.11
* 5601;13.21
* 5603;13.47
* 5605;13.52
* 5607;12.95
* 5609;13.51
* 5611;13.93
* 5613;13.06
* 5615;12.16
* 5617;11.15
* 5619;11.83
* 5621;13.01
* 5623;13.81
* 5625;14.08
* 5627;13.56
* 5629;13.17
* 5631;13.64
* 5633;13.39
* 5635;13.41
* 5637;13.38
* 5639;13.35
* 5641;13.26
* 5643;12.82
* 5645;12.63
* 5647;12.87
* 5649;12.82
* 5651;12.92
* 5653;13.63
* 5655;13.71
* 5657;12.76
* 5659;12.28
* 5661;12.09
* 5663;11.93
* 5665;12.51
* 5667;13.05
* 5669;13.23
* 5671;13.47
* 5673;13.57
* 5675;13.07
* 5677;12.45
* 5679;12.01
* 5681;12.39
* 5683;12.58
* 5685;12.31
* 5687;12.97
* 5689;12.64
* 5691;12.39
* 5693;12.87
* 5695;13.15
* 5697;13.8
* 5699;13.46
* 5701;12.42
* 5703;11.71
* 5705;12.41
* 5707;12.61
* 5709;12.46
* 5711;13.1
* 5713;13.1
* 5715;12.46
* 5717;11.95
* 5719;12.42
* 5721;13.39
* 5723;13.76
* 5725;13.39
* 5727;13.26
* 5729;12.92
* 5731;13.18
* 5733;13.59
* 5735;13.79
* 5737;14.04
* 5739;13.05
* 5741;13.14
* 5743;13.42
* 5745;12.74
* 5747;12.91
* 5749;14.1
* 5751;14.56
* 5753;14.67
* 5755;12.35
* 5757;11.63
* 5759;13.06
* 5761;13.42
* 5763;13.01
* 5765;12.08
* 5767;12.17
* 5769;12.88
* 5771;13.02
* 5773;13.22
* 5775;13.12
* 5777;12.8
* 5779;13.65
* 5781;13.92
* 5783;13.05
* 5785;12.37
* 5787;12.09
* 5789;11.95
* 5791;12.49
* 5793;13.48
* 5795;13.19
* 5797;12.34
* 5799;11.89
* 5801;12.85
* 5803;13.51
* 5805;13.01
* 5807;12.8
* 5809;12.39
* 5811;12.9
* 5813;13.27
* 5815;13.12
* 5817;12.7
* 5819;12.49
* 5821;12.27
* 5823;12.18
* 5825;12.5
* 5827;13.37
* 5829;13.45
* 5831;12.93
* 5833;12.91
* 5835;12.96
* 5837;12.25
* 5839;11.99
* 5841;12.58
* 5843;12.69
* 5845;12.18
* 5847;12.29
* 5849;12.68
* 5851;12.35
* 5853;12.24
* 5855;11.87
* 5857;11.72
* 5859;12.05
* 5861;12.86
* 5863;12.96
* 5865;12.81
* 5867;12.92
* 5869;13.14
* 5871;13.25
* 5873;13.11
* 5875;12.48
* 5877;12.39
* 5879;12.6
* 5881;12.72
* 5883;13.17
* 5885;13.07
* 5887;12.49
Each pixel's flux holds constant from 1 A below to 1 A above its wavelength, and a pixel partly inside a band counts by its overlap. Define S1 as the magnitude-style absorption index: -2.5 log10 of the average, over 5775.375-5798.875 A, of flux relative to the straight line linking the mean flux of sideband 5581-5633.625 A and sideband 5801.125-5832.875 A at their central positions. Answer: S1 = 0.01 mag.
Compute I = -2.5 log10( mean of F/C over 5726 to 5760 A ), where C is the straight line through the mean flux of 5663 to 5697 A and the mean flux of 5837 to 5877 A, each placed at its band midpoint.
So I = -0.05 mag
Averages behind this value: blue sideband 12.8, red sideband 12.5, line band 13.3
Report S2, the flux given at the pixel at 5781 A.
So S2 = 13.92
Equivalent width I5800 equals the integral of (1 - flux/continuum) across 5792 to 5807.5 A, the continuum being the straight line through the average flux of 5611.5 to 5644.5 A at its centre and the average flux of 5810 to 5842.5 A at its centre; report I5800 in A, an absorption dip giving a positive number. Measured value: -0.1 A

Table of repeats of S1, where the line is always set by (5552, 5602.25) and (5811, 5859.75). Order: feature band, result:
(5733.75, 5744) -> -0.06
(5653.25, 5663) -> 0.02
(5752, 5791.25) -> -0.01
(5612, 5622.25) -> 0.07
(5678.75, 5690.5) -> 0.03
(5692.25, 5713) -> 0.00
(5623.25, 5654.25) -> -0.02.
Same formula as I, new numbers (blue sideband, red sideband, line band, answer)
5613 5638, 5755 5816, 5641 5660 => 0.00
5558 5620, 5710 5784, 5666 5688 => 0.02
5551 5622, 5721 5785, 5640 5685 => 0.03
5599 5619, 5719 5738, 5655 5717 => 0.05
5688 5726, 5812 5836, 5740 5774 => -0.02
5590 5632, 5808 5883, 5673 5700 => 0.01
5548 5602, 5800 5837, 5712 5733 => 0.00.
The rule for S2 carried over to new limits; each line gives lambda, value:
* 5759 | 13.06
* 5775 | 13.12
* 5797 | 12.34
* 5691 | 12.39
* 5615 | 12.16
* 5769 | 12.88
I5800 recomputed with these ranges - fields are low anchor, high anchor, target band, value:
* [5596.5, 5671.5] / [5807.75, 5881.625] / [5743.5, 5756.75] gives -0.6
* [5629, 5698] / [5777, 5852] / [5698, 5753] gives -1.2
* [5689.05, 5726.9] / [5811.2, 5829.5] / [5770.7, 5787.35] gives -0.3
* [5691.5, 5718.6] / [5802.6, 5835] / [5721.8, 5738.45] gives -1.0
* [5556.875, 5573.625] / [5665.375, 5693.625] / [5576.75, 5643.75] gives -0.7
